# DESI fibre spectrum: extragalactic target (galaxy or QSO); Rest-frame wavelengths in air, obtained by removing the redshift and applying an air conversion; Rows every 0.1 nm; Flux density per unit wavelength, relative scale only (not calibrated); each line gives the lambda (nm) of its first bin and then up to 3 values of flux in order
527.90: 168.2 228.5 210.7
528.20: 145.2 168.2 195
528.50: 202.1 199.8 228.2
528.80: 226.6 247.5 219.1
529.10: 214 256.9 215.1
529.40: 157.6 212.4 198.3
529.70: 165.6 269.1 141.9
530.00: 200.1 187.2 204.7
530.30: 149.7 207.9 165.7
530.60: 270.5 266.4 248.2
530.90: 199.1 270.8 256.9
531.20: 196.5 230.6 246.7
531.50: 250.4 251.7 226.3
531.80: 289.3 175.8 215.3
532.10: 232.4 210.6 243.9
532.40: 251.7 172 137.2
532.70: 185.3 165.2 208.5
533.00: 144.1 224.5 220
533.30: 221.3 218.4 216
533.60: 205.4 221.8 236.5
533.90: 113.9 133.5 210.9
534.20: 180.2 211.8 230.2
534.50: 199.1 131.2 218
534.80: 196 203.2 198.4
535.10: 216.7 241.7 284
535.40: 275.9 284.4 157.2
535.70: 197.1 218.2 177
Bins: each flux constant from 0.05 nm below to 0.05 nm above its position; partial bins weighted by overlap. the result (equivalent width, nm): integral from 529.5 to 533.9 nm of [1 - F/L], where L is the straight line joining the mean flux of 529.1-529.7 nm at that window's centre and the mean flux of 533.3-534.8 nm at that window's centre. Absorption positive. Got -0.272 nm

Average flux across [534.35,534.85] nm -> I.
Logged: 195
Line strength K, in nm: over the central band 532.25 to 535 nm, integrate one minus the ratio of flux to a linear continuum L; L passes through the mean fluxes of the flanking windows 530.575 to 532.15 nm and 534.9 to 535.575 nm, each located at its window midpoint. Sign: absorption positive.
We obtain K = 0.51 nm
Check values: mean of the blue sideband 239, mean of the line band 196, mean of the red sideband 243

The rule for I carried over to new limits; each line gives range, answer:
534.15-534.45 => 207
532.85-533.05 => 176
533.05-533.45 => 221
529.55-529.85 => 211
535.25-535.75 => 240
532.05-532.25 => 222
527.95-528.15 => 220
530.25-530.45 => 179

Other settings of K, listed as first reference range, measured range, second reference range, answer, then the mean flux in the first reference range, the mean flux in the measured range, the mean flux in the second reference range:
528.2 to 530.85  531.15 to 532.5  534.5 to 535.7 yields -0.12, 207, 230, 217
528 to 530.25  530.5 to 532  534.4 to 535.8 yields -0.22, 204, 238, 216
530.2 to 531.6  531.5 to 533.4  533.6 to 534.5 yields 0.00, 228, 211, 193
